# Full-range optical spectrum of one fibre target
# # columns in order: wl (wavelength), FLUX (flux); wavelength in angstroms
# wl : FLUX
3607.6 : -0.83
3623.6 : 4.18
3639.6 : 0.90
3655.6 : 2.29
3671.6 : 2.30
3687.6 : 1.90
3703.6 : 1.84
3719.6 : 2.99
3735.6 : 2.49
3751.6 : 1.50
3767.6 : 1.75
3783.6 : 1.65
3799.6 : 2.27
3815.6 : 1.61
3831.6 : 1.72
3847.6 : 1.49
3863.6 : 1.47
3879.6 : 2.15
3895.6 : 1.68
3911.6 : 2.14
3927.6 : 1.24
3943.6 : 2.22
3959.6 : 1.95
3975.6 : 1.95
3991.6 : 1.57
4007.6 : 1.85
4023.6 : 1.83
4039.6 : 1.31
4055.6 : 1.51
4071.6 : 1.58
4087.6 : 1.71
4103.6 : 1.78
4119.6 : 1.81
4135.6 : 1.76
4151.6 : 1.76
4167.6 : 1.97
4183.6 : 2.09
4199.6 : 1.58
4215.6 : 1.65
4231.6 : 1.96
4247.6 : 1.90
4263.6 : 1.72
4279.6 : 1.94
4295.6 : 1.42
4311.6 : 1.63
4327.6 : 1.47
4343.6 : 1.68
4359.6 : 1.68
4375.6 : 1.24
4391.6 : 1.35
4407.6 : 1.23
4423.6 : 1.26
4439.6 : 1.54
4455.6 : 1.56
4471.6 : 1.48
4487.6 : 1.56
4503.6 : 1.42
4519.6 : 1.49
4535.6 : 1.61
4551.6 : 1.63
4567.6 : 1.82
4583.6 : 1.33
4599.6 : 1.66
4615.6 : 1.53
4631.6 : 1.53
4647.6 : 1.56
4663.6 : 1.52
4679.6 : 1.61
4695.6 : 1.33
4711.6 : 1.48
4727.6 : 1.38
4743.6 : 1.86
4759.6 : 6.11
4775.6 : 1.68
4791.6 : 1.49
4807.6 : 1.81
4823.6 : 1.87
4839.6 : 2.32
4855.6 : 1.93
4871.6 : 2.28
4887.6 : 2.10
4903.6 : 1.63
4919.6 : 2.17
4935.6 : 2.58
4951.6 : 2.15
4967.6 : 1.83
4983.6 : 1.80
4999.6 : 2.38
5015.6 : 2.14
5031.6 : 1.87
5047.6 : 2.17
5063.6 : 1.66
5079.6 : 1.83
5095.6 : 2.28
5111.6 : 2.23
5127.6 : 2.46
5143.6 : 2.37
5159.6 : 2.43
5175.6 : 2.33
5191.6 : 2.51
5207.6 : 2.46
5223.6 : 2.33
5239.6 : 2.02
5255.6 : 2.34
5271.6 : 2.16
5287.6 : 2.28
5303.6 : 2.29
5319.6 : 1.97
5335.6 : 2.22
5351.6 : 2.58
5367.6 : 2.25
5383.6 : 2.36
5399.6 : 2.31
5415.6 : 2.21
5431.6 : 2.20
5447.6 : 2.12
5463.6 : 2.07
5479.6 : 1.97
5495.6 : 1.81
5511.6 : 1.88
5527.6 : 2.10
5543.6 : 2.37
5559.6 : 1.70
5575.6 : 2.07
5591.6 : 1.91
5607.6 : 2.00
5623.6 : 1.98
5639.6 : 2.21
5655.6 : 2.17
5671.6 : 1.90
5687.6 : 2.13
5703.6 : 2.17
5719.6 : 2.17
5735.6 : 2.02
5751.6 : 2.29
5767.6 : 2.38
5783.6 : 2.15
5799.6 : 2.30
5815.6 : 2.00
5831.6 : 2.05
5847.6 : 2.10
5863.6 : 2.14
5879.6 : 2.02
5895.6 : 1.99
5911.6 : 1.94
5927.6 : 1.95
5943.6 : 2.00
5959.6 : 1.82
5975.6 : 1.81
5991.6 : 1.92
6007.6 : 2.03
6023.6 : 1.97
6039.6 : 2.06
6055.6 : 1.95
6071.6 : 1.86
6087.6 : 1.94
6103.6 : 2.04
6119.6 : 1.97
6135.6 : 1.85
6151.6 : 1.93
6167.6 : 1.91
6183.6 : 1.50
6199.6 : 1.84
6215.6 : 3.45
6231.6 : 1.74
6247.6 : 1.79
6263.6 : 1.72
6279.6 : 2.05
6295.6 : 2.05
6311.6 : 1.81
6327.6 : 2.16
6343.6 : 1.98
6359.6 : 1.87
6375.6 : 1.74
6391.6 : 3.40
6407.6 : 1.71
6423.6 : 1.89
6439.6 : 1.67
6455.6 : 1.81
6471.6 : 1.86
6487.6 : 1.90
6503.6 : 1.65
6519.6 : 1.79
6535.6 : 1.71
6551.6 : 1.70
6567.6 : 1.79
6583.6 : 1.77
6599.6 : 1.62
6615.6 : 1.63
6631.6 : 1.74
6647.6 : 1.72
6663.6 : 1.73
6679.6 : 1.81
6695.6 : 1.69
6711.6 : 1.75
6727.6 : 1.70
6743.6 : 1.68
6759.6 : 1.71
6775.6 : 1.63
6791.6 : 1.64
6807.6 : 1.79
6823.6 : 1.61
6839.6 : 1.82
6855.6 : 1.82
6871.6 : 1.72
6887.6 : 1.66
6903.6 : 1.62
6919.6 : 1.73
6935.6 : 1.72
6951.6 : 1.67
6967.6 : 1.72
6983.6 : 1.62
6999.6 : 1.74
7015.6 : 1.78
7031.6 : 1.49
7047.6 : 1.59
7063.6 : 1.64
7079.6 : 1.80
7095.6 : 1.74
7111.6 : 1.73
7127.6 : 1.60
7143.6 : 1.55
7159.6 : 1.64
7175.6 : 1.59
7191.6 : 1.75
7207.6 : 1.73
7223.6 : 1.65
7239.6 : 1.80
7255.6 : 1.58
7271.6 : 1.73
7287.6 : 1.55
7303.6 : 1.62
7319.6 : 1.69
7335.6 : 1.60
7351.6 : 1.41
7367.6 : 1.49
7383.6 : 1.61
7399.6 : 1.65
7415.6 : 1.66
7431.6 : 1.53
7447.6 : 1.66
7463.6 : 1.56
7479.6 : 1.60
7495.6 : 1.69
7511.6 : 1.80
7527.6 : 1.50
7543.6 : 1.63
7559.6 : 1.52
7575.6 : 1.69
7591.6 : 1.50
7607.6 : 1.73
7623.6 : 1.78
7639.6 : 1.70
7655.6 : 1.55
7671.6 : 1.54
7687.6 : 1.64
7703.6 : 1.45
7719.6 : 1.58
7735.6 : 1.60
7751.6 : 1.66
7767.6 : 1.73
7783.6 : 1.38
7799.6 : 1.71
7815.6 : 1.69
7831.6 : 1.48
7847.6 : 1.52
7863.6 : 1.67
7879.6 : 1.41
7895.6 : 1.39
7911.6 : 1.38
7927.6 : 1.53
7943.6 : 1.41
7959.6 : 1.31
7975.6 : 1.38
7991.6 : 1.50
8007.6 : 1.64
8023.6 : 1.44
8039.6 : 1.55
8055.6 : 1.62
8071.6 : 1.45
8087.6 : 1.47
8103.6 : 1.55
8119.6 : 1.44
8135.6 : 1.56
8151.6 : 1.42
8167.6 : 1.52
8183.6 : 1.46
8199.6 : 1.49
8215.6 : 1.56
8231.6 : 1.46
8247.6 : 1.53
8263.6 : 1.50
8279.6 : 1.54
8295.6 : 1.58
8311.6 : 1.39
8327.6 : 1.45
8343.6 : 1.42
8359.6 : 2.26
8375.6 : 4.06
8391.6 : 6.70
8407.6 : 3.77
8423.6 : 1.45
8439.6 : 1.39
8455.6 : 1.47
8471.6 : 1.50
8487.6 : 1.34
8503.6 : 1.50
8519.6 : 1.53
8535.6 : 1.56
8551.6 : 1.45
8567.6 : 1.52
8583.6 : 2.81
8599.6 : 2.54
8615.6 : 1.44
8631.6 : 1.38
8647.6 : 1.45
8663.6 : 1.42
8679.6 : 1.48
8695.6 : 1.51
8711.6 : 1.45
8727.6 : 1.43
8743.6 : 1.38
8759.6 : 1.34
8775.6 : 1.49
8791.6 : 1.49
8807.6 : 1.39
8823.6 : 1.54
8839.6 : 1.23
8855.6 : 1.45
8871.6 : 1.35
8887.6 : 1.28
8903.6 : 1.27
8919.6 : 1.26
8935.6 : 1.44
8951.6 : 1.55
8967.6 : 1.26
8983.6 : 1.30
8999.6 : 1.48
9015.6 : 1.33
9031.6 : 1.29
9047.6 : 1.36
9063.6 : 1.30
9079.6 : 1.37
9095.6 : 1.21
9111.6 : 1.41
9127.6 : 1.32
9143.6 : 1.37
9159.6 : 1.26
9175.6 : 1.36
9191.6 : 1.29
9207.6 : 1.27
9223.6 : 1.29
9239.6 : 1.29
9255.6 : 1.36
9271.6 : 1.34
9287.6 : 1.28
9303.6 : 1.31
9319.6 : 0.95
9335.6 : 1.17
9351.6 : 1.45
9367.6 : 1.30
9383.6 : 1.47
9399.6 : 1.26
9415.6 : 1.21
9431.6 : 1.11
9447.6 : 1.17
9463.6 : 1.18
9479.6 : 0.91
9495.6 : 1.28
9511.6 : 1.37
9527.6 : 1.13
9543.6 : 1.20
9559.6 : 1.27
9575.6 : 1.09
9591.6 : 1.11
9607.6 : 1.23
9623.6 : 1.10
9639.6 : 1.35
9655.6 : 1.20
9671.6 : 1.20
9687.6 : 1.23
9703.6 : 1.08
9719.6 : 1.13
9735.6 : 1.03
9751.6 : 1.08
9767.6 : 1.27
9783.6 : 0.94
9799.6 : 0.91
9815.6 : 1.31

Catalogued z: 0.277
